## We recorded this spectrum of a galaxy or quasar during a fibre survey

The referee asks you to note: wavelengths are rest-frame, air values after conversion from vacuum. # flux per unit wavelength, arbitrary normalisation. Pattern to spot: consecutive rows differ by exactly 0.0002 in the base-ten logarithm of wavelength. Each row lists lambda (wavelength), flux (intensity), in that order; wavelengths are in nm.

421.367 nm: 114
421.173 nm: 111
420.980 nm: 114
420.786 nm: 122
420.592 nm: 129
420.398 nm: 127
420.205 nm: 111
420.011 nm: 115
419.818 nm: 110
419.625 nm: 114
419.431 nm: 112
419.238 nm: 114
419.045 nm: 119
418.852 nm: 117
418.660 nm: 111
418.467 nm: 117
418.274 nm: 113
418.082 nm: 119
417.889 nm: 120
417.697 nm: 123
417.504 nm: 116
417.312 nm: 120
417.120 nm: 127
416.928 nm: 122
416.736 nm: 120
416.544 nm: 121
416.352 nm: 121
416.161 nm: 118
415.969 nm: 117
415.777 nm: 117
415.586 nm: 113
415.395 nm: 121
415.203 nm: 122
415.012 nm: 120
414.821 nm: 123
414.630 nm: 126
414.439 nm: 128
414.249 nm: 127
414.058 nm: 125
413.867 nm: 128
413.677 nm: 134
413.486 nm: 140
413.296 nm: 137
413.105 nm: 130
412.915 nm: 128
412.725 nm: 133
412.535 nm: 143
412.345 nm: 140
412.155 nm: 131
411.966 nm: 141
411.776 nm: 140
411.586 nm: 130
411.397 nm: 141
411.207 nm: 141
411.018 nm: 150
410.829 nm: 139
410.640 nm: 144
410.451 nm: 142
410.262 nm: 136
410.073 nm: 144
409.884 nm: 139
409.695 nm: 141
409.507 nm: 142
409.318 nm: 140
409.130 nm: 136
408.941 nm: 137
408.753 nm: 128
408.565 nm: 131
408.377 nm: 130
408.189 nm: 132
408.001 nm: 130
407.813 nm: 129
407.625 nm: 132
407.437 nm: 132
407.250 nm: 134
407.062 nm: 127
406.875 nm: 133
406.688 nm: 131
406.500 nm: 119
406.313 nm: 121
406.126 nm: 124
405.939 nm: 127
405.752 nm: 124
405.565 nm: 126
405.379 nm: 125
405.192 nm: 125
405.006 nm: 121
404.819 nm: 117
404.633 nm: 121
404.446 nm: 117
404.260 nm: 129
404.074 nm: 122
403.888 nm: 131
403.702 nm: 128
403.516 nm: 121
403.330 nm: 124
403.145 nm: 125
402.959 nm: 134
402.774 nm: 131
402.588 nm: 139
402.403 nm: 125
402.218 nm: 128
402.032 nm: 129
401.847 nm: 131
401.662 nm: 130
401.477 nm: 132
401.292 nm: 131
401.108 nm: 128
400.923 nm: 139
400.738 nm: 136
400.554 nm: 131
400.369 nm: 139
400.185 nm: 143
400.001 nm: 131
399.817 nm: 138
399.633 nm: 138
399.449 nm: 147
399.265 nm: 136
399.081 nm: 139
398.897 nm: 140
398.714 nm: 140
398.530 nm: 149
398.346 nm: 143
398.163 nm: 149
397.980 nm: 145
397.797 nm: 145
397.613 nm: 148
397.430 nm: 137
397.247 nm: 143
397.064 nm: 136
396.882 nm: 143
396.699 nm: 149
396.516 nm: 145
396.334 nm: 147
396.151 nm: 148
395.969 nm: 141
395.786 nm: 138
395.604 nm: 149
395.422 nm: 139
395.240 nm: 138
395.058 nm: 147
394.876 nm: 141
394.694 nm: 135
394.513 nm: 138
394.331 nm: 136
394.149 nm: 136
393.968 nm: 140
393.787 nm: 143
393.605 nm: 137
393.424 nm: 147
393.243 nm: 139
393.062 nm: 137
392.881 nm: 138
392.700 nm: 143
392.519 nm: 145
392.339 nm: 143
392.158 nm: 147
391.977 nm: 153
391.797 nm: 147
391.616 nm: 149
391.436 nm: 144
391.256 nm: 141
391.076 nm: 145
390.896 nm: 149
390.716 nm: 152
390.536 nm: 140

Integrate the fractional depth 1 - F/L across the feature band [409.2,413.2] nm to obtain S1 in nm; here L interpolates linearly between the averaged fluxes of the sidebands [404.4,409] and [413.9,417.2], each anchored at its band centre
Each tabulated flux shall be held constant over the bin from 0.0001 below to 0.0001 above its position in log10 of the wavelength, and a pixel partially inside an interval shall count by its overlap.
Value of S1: -0.47 nm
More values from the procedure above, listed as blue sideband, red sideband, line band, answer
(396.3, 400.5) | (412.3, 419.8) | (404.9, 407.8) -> 0.14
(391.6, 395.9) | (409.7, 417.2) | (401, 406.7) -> 0.41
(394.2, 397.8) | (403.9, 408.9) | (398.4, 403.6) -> 0.02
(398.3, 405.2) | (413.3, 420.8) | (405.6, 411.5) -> -0.34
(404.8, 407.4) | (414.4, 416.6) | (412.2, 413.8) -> -0.18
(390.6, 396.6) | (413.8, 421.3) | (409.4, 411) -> -0.19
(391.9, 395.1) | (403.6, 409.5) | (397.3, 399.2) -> -0.10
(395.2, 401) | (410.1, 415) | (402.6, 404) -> 0.11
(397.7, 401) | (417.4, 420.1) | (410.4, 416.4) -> -0.40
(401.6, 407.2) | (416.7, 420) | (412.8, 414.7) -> -0.16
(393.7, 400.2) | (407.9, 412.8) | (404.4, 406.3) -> 0.22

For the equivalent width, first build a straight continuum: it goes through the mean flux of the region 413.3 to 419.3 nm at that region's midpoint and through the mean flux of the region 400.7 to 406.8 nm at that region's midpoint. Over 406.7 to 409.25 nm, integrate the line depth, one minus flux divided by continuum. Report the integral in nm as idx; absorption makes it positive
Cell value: -0.13 nm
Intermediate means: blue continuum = 127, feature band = 132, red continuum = 122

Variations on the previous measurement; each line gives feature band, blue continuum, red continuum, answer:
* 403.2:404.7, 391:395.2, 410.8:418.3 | 0.12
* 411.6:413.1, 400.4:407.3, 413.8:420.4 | -0.17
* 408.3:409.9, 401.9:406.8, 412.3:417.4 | -0.13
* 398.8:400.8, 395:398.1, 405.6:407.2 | -0.01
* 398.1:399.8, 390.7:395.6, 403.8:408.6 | -0.08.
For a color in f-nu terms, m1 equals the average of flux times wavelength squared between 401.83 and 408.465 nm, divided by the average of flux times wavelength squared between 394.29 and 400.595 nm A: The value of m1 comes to 0.93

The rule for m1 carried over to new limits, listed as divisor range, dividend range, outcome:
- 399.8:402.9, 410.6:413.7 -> 1.09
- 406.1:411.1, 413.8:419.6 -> 0.93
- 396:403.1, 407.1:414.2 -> 1.04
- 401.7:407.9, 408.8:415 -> 1.11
